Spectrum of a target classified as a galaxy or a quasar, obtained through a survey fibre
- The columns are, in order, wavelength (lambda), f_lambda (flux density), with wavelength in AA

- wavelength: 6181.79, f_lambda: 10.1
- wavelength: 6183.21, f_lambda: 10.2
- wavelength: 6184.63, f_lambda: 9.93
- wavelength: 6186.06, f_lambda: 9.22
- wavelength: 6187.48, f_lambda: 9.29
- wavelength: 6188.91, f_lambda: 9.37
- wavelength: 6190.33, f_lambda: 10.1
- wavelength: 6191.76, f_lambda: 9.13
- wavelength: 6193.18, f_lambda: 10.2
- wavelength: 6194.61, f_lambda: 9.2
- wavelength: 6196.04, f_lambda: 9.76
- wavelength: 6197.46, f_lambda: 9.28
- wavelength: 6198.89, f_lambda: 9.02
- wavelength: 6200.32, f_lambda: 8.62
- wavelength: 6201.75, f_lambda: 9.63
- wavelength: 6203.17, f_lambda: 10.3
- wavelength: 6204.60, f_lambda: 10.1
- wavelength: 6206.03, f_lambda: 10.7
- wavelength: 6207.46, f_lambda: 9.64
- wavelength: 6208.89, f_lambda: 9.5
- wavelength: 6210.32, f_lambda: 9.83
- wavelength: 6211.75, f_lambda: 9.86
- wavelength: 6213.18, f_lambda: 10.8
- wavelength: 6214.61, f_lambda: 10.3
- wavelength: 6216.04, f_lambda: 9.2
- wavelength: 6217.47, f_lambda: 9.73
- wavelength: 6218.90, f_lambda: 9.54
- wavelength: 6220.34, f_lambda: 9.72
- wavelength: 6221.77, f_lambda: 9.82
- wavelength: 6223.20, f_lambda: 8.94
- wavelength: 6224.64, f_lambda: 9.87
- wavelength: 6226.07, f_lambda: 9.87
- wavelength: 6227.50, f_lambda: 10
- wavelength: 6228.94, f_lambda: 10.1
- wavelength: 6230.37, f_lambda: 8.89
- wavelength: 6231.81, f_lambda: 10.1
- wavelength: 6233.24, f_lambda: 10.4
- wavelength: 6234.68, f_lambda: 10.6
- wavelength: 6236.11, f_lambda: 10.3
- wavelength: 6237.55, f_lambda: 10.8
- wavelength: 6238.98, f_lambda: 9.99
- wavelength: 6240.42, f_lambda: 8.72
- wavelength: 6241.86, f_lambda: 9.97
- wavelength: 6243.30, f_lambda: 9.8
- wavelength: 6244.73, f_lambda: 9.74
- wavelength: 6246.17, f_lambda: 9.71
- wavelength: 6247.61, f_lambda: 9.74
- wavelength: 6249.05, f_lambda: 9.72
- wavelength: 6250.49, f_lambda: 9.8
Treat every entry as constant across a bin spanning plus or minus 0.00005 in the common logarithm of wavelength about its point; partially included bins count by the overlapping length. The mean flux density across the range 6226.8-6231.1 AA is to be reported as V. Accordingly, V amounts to 9.65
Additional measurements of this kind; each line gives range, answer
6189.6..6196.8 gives 9.68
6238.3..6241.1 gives 9.34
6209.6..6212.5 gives 9.86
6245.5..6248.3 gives 9.72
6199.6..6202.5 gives 9.15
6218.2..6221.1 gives 9.62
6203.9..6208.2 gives 10.1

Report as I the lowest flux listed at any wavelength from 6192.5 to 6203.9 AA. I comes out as 8.62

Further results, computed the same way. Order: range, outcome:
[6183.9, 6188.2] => 9.22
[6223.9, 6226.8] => 9.87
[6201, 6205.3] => 9.63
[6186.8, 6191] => 9.29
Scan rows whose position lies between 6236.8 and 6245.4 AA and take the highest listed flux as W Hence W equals 10.8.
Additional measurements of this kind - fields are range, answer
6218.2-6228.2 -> 10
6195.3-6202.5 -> 9.76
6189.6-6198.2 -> 10.2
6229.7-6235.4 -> 10.6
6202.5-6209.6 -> 10.7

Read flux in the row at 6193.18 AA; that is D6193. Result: 10.2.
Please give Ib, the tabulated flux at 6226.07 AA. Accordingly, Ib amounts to 9.87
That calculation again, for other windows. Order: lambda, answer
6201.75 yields 9.63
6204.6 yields 10.1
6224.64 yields 9.87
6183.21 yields 10.2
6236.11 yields 10.3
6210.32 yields 9.83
